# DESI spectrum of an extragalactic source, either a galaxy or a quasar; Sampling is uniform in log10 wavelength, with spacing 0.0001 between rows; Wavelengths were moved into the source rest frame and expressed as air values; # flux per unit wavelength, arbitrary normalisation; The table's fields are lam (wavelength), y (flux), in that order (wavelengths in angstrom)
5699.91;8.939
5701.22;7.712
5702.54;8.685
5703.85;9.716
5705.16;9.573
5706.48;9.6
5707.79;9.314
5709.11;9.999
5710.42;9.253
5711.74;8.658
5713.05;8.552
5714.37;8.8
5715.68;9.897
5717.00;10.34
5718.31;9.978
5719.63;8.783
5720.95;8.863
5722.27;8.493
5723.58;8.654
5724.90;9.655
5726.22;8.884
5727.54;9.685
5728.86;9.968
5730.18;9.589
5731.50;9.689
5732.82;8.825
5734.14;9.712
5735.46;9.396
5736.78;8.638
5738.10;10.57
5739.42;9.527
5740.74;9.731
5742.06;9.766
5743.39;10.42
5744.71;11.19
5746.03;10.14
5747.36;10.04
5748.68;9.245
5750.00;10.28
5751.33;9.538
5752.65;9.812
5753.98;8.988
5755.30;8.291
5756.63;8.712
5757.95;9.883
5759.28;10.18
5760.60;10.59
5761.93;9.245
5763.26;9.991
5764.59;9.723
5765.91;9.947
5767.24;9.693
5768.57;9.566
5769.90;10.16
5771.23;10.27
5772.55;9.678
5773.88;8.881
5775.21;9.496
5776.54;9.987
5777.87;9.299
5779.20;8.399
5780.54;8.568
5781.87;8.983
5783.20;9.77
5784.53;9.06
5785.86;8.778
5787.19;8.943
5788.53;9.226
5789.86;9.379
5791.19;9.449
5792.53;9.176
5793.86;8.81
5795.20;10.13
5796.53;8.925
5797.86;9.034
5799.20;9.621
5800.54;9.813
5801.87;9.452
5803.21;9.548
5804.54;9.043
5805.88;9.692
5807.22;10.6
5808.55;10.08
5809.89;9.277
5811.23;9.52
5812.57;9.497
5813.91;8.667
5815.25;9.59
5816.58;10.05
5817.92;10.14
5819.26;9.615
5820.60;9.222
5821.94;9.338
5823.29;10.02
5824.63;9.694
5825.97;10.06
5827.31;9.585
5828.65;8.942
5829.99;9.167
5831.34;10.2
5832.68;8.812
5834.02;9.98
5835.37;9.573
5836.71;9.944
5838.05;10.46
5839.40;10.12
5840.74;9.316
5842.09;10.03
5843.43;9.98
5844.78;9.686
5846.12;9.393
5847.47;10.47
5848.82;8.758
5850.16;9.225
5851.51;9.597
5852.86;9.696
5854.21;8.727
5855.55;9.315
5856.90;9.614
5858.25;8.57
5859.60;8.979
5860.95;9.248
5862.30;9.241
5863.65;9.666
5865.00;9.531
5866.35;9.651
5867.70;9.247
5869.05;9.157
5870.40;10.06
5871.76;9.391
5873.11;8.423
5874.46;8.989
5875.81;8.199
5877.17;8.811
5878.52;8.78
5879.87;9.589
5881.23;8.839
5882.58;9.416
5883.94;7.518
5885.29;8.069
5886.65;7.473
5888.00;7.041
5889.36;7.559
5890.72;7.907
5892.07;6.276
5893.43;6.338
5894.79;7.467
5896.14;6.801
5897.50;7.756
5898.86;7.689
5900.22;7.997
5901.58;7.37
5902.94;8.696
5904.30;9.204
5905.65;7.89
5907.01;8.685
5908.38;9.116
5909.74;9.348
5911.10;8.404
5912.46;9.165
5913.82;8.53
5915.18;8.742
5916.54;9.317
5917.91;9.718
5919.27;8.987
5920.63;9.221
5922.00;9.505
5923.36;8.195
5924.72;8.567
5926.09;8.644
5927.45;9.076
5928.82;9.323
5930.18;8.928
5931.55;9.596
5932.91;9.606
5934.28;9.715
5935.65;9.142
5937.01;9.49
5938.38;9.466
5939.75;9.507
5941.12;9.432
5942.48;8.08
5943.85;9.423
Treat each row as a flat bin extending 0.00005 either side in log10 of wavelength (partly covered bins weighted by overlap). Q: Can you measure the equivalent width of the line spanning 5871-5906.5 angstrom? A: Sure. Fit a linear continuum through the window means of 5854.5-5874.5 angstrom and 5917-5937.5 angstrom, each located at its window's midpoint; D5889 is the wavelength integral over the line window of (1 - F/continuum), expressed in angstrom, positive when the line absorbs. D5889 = 4.51 angstrom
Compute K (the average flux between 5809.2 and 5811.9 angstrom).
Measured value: 9.38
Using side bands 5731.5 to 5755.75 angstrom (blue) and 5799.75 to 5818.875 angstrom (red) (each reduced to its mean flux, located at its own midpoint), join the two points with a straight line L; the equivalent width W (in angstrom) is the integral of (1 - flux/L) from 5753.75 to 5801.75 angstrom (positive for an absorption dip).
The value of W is 1.3 angstrom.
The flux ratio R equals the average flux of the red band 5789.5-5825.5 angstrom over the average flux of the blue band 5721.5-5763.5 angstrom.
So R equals 1.0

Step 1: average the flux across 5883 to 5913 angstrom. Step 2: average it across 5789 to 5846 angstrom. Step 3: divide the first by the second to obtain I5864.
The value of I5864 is 0.8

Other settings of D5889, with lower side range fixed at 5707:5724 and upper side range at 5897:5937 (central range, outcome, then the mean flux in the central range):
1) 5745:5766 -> -1.2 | 9.68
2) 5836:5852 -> -1.4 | 9.75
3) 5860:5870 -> -0.5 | 9.4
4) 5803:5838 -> -2.3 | 9.63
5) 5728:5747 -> -1.3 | 9.8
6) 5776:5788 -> 0.0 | 9.07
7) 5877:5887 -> 0.4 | 8.59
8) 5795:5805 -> -0.4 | 9.43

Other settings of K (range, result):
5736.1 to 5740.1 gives 9.59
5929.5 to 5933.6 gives 9.38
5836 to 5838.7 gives 10.2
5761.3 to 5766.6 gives 9.73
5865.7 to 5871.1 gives 9.52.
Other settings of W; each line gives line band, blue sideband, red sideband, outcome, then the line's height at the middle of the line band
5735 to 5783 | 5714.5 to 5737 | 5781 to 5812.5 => -1.32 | 9.38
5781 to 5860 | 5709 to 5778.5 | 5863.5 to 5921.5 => -4.23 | 9.02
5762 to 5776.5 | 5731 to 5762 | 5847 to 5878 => -0.19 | 9.6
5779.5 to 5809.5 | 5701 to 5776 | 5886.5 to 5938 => -0.52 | 9.2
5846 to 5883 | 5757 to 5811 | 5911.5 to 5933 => 0.04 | 9.24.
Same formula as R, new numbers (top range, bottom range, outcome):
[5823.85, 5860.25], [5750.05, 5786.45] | 1.01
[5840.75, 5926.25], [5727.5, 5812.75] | 0.92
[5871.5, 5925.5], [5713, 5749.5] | 0.88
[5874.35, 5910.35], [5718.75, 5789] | 0.85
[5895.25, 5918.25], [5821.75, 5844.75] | 0.87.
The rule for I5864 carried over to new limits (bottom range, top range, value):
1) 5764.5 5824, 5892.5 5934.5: 0.91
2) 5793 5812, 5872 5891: 0.88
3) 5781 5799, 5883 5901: 0.80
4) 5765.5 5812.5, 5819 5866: 1.01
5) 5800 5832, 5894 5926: 0.89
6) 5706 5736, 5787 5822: 1.02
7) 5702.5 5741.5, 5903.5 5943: 0.97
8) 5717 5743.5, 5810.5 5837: 1.01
